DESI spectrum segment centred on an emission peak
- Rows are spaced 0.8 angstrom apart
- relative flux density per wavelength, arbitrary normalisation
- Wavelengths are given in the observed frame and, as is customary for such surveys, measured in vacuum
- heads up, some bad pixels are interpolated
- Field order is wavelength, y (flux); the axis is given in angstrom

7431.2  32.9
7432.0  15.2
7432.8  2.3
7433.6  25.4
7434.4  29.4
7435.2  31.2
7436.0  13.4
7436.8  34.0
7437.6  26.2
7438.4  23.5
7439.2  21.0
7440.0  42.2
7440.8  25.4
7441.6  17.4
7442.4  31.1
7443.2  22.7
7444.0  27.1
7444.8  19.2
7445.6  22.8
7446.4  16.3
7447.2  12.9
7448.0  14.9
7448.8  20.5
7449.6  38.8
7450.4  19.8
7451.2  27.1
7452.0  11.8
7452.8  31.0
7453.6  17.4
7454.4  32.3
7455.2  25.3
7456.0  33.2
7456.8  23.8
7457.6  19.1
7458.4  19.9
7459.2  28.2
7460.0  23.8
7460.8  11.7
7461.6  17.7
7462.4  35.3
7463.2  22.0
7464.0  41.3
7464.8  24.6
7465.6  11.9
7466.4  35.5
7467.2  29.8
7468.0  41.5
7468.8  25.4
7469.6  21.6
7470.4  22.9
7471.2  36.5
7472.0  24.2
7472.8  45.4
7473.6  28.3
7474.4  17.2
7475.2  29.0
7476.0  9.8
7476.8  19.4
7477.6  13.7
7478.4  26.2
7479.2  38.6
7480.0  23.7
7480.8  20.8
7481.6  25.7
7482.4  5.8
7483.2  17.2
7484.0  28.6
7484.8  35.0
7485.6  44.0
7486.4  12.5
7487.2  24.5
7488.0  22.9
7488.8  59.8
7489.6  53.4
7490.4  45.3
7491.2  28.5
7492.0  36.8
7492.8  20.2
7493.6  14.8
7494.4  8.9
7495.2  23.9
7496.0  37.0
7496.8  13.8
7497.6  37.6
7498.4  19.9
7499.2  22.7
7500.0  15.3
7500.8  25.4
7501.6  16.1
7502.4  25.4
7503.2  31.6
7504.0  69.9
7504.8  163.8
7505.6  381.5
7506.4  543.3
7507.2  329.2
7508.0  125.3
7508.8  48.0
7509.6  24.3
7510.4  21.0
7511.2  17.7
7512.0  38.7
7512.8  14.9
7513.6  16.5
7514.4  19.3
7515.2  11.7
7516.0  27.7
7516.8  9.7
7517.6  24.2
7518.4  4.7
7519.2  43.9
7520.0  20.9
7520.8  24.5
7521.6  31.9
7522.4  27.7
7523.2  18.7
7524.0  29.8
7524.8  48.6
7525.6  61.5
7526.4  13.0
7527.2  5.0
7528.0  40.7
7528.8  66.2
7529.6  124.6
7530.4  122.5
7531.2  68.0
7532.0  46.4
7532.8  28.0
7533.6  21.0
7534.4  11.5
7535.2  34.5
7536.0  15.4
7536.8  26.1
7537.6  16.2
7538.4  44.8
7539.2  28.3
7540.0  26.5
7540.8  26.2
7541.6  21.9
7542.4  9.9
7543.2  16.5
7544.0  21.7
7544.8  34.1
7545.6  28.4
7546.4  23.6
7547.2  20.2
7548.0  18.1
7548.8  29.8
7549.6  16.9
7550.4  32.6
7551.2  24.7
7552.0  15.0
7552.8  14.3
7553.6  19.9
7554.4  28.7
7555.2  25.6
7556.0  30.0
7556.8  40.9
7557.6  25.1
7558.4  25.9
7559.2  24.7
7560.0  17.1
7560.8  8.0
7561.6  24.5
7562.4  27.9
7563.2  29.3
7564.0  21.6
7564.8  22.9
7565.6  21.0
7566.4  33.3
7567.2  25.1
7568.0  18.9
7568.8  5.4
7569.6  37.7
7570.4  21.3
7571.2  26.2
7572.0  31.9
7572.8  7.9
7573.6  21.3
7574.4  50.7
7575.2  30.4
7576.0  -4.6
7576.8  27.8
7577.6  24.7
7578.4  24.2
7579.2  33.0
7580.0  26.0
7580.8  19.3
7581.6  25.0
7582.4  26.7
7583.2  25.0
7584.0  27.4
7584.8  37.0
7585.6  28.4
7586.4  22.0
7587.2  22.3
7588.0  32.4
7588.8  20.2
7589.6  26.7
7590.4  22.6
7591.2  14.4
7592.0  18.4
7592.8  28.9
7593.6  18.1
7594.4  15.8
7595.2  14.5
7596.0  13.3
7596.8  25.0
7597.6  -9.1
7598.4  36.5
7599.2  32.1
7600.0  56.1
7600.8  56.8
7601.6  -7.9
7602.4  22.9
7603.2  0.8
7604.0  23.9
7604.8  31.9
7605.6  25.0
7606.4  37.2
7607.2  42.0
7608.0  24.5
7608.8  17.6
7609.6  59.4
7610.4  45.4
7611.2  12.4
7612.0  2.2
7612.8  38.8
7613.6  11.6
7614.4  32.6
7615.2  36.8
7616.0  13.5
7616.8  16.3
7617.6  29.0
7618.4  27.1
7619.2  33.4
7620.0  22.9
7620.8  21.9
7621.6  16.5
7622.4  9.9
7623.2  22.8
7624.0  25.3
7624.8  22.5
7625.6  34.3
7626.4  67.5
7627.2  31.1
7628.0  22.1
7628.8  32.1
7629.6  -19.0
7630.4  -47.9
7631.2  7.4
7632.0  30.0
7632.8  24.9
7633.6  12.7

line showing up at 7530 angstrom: [N II]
